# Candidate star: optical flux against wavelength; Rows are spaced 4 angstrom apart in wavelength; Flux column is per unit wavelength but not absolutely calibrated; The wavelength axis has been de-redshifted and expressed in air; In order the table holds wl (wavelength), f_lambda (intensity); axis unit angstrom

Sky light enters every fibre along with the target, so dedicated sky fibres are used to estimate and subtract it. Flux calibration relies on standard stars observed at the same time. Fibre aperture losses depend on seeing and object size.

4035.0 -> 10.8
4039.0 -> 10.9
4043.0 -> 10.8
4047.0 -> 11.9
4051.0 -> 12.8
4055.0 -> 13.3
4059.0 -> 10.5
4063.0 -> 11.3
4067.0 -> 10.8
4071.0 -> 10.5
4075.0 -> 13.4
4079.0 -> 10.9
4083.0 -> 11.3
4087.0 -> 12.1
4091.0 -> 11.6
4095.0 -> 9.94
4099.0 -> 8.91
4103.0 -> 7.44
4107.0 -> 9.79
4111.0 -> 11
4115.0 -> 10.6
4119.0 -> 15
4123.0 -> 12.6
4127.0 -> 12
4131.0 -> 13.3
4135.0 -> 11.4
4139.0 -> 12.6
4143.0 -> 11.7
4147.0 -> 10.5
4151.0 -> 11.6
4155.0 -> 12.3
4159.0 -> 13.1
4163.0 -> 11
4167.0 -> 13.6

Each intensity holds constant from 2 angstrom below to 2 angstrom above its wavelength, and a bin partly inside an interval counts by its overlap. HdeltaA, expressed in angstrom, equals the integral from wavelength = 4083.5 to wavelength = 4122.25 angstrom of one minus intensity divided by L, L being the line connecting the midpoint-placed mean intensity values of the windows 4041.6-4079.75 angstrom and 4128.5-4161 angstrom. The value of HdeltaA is 3.5 angstrom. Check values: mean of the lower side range 11.7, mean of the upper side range 12.1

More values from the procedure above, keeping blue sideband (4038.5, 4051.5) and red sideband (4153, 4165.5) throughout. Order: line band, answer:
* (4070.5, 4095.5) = 0.5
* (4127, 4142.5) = -0.3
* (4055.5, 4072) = 0.9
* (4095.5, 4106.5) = 3.0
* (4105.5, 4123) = 0.3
